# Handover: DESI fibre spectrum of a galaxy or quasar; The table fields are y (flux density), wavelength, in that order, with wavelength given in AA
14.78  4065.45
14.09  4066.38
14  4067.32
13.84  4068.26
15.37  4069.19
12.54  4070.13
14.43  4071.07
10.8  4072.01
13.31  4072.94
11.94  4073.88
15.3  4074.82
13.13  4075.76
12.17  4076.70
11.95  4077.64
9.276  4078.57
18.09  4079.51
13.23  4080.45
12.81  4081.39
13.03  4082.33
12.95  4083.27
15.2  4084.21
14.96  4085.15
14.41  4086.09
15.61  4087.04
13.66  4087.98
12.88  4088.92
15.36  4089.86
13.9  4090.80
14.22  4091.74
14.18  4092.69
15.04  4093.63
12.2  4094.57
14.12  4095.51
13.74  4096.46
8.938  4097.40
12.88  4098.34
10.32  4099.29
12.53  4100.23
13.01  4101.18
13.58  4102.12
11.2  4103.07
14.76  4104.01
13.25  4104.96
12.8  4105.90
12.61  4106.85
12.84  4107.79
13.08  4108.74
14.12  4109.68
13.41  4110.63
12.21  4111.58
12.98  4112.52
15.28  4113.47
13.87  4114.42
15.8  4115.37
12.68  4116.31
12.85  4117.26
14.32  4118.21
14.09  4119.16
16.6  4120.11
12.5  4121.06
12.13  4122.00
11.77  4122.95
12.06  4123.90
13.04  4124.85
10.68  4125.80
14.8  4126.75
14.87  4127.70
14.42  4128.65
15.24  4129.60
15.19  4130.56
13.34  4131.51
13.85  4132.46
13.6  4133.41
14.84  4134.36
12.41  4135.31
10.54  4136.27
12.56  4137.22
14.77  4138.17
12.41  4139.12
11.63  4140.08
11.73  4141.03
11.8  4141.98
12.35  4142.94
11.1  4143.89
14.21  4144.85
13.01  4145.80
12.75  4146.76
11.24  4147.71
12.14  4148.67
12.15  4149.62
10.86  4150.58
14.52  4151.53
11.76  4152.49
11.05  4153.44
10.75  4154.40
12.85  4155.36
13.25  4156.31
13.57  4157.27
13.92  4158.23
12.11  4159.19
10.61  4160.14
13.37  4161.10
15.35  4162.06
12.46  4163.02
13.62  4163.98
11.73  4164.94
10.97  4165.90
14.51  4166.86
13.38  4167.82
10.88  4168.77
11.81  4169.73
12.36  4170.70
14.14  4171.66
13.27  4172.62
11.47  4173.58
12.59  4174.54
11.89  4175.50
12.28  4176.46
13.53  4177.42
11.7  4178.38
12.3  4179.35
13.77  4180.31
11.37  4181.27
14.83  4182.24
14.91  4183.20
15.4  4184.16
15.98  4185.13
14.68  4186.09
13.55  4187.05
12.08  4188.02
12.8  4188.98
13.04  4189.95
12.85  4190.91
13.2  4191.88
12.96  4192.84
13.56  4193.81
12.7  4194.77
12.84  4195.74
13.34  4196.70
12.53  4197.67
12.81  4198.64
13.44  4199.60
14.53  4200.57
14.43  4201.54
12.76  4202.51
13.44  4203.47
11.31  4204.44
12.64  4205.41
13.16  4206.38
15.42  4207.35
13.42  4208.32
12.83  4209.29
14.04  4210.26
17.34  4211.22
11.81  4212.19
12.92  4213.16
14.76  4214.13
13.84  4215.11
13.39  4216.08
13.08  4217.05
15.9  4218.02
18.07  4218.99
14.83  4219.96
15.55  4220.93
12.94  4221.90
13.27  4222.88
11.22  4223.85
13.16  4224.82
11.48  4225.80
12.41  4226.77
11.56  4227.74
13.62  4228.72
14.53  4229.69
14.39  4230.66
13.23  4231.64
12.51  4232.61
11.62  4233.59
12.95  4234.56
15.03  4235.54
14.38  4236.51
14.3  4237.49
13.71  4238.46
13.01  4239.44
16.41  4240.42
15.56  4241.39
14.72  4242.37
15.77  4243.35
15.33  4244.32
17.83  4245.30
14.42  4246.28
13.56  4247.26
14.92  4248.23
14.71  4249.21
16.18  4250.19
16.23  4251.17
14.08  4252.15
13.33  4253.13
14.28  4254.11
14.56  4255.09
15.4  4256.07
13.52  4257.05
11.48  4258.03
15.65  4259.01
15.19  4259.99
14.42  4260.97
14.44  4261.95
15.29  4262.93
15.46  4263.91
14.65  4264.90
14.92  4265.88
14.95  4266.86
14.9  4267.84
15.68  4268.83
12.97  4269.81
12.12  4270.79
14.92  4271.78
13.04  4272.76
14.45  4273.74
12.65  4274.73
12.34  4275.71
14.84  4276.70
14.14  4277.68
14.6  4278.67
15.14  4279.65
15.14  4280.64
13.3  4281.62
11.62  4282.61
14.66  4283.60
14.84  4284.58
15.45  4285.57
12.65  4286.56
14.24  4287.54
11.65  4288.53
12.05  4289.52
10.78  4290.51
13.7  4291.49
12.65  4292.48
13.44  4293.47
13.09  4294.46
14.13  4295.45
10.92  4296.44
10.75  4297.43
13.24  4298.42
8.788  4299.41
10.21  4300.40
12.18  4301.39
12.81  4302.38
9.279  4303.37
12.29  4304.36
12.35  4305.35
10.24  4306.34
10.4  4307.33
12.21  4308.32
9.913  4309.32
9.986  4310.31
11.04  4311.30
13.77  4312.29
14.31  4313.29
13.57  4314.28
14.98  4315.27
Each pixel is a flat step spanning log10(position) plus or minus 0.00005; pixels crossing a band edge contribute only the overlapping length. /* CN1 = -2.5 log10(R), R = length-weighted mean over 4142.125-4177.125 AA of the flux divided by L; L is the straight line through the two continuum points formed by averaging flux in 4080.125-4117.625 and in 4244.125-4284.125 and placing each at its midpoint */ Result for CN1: 0.11 mag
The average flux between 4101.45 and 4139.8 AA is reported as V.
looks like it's 13.4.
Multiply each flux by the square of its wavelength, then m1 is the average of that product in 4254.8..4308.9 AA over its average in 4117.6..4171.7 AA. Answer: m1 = 1.10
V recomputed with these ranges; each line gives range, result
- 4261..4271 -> 14.6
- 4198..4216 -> 13.6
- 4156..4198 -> 13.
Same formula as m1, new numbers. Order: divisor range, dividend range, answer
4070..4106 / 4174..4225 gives 1.07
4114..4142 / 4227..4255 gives 1.13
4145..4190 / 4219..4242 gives 1.10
